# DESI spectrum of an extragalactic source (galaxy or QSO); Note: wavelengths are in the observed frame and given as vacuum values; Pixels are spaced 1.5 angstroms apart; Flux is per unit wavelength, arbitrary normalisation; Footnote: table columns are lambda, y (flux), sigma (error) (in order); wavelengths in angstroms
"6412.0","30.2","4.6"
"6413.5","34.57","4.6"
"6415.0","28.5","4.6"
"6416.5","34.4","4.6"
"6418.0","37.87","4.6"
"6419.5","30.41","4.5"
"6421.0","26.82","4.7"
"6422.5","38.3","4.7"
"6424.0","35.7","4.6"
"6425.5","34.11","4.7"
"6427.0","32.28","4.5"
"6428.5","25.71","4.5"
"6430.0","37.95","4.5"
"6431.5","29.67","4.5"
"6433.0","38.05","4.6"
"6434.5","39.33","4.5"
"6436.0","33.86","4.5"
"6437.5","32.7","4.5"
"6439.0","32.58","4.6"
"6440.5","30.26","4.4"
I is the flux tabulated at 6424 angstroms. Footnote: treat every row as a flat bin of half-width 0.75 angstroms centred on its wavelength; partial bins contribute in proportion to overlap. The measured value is 35.7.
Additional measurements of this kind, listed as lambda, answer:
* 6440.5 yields 30.26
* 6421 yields 26.82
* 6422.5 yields 38.3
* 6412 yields 30.2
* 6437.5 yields 32.7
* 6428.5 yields 25.71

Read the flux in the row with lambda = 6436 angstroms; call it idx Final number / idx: 33.86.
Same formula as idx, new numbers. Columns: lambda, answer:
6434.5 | 39.33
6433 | 38.05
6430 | 37.95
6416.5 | 34.4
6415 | 28.5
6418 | 37.87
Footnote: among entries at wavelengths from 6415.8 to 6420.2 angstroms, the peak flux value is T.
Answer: 37.87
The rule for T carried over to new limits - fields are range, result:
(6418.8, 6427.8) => 38.3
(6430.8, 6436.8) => 39.33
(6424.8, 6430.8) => 37.95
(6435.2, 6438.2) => 33.86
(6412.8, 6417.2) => 34.57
